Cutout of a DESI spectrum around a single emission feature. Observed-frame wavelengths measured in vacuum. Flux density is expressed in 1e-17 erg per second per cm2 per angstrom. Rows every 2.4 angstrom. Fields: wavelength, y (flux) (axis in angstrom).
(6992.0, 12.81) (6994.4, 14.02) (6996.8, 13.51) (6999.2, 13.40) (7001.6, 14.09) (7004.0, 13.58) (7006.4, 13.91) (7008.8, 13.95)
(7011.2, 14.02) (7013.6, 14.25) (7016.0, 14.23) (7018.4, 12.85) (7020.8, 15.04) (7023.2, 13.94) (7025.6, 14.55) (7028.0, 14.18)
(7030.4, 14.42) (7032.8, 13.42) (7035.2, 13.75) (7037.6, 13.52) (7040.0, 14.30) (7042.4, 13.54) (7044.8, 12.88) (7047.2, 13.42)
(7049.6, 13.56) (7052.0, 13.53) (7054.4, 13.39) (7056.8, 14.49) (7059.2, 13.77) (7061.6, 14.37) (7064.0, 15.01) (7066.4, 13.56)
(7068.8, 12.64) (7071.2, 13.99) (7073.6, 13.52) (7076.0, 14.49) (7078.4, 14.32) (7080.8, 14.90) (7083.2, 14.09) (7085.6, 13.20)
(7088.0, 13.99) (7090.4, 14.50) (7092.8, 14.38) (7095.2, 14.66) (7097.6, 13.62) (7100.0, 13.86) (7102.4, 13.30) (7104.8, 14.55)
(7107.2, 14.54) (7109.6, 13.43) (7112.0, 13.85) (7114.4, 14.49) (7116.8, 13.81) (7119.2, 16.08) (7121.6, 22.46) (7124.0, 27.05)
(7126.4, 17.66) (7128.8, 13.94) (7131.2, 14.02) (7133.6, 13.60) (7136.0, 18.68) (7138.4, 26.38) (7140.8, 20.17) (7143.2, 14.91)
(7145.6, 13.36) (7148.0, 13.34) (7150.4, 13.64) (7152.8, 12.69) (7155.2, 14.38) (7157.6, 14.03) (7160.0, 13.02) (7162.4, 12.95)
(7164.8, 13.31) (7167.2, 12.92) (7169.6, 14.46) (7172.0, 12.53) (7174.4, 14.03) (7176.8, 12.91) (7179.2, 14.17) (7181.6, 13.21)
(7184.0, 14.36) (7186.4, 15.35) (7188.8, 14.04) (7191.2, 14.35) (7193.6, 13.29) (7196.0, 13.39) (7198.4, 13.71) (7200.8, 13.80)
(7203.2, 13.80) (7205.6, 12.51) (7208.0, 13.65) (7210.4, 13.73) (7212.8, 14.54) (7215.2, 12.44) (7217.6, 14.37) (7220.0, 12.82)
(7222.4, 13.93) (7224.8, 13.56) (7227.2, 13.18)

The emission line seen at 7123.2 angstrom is [S II]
